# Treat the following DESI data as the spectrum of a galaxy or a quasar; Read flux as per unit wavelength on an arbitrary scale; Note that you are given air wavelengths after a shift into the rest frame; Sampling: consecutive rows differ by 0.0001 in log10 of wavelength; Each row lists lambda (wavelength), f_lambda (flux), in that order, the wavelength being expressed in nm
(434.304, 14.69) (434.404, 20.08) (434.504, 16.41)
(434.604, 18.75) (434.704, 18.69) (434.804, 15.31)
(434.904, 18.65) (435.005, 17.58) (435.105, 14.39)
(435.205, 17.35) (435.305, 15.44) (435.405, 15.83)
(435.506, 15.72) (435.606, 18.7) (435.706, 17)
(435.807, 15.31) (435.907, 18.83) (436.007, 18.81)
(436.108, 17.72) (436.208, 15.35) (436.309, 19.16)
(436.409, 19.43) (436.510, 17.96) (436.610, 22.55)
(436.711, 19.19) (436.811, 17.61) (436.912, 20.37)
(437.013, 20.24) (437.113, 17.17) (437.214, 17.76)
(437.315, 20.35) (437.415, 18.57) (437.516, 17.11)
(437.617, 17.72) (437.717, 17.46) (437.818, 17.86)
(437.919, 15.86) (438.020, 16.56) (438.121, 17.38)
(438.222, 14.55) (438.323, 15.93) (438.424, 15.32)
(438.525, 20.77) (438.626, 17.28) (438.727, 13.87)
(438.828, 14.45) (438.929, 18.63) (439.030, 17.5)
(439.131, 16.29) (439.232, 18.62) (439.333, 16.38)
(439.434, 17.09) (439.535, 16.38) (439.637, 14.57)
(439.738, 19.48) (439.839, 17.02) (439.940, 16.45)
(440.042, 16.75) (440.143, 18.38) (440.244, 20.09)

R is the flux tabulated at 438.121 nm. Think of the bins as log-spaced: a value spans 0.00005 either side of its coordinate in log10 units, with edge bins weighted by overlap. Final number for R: 17.38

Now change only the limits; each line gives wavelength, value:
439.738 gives 19.48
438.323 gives 15.93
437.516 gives 17.11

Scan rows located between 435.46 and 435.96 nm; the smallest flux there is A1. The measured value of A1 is 15.31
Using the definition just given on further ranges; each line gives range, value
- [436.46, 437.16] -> 17.17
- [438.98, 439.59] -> 16.29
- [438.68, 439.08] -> 13.87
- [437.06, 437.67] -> 17.11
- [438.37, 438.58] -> 15.32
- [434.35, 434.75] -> 16.41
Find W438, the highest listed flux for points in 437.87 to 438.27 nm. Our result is 17.38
